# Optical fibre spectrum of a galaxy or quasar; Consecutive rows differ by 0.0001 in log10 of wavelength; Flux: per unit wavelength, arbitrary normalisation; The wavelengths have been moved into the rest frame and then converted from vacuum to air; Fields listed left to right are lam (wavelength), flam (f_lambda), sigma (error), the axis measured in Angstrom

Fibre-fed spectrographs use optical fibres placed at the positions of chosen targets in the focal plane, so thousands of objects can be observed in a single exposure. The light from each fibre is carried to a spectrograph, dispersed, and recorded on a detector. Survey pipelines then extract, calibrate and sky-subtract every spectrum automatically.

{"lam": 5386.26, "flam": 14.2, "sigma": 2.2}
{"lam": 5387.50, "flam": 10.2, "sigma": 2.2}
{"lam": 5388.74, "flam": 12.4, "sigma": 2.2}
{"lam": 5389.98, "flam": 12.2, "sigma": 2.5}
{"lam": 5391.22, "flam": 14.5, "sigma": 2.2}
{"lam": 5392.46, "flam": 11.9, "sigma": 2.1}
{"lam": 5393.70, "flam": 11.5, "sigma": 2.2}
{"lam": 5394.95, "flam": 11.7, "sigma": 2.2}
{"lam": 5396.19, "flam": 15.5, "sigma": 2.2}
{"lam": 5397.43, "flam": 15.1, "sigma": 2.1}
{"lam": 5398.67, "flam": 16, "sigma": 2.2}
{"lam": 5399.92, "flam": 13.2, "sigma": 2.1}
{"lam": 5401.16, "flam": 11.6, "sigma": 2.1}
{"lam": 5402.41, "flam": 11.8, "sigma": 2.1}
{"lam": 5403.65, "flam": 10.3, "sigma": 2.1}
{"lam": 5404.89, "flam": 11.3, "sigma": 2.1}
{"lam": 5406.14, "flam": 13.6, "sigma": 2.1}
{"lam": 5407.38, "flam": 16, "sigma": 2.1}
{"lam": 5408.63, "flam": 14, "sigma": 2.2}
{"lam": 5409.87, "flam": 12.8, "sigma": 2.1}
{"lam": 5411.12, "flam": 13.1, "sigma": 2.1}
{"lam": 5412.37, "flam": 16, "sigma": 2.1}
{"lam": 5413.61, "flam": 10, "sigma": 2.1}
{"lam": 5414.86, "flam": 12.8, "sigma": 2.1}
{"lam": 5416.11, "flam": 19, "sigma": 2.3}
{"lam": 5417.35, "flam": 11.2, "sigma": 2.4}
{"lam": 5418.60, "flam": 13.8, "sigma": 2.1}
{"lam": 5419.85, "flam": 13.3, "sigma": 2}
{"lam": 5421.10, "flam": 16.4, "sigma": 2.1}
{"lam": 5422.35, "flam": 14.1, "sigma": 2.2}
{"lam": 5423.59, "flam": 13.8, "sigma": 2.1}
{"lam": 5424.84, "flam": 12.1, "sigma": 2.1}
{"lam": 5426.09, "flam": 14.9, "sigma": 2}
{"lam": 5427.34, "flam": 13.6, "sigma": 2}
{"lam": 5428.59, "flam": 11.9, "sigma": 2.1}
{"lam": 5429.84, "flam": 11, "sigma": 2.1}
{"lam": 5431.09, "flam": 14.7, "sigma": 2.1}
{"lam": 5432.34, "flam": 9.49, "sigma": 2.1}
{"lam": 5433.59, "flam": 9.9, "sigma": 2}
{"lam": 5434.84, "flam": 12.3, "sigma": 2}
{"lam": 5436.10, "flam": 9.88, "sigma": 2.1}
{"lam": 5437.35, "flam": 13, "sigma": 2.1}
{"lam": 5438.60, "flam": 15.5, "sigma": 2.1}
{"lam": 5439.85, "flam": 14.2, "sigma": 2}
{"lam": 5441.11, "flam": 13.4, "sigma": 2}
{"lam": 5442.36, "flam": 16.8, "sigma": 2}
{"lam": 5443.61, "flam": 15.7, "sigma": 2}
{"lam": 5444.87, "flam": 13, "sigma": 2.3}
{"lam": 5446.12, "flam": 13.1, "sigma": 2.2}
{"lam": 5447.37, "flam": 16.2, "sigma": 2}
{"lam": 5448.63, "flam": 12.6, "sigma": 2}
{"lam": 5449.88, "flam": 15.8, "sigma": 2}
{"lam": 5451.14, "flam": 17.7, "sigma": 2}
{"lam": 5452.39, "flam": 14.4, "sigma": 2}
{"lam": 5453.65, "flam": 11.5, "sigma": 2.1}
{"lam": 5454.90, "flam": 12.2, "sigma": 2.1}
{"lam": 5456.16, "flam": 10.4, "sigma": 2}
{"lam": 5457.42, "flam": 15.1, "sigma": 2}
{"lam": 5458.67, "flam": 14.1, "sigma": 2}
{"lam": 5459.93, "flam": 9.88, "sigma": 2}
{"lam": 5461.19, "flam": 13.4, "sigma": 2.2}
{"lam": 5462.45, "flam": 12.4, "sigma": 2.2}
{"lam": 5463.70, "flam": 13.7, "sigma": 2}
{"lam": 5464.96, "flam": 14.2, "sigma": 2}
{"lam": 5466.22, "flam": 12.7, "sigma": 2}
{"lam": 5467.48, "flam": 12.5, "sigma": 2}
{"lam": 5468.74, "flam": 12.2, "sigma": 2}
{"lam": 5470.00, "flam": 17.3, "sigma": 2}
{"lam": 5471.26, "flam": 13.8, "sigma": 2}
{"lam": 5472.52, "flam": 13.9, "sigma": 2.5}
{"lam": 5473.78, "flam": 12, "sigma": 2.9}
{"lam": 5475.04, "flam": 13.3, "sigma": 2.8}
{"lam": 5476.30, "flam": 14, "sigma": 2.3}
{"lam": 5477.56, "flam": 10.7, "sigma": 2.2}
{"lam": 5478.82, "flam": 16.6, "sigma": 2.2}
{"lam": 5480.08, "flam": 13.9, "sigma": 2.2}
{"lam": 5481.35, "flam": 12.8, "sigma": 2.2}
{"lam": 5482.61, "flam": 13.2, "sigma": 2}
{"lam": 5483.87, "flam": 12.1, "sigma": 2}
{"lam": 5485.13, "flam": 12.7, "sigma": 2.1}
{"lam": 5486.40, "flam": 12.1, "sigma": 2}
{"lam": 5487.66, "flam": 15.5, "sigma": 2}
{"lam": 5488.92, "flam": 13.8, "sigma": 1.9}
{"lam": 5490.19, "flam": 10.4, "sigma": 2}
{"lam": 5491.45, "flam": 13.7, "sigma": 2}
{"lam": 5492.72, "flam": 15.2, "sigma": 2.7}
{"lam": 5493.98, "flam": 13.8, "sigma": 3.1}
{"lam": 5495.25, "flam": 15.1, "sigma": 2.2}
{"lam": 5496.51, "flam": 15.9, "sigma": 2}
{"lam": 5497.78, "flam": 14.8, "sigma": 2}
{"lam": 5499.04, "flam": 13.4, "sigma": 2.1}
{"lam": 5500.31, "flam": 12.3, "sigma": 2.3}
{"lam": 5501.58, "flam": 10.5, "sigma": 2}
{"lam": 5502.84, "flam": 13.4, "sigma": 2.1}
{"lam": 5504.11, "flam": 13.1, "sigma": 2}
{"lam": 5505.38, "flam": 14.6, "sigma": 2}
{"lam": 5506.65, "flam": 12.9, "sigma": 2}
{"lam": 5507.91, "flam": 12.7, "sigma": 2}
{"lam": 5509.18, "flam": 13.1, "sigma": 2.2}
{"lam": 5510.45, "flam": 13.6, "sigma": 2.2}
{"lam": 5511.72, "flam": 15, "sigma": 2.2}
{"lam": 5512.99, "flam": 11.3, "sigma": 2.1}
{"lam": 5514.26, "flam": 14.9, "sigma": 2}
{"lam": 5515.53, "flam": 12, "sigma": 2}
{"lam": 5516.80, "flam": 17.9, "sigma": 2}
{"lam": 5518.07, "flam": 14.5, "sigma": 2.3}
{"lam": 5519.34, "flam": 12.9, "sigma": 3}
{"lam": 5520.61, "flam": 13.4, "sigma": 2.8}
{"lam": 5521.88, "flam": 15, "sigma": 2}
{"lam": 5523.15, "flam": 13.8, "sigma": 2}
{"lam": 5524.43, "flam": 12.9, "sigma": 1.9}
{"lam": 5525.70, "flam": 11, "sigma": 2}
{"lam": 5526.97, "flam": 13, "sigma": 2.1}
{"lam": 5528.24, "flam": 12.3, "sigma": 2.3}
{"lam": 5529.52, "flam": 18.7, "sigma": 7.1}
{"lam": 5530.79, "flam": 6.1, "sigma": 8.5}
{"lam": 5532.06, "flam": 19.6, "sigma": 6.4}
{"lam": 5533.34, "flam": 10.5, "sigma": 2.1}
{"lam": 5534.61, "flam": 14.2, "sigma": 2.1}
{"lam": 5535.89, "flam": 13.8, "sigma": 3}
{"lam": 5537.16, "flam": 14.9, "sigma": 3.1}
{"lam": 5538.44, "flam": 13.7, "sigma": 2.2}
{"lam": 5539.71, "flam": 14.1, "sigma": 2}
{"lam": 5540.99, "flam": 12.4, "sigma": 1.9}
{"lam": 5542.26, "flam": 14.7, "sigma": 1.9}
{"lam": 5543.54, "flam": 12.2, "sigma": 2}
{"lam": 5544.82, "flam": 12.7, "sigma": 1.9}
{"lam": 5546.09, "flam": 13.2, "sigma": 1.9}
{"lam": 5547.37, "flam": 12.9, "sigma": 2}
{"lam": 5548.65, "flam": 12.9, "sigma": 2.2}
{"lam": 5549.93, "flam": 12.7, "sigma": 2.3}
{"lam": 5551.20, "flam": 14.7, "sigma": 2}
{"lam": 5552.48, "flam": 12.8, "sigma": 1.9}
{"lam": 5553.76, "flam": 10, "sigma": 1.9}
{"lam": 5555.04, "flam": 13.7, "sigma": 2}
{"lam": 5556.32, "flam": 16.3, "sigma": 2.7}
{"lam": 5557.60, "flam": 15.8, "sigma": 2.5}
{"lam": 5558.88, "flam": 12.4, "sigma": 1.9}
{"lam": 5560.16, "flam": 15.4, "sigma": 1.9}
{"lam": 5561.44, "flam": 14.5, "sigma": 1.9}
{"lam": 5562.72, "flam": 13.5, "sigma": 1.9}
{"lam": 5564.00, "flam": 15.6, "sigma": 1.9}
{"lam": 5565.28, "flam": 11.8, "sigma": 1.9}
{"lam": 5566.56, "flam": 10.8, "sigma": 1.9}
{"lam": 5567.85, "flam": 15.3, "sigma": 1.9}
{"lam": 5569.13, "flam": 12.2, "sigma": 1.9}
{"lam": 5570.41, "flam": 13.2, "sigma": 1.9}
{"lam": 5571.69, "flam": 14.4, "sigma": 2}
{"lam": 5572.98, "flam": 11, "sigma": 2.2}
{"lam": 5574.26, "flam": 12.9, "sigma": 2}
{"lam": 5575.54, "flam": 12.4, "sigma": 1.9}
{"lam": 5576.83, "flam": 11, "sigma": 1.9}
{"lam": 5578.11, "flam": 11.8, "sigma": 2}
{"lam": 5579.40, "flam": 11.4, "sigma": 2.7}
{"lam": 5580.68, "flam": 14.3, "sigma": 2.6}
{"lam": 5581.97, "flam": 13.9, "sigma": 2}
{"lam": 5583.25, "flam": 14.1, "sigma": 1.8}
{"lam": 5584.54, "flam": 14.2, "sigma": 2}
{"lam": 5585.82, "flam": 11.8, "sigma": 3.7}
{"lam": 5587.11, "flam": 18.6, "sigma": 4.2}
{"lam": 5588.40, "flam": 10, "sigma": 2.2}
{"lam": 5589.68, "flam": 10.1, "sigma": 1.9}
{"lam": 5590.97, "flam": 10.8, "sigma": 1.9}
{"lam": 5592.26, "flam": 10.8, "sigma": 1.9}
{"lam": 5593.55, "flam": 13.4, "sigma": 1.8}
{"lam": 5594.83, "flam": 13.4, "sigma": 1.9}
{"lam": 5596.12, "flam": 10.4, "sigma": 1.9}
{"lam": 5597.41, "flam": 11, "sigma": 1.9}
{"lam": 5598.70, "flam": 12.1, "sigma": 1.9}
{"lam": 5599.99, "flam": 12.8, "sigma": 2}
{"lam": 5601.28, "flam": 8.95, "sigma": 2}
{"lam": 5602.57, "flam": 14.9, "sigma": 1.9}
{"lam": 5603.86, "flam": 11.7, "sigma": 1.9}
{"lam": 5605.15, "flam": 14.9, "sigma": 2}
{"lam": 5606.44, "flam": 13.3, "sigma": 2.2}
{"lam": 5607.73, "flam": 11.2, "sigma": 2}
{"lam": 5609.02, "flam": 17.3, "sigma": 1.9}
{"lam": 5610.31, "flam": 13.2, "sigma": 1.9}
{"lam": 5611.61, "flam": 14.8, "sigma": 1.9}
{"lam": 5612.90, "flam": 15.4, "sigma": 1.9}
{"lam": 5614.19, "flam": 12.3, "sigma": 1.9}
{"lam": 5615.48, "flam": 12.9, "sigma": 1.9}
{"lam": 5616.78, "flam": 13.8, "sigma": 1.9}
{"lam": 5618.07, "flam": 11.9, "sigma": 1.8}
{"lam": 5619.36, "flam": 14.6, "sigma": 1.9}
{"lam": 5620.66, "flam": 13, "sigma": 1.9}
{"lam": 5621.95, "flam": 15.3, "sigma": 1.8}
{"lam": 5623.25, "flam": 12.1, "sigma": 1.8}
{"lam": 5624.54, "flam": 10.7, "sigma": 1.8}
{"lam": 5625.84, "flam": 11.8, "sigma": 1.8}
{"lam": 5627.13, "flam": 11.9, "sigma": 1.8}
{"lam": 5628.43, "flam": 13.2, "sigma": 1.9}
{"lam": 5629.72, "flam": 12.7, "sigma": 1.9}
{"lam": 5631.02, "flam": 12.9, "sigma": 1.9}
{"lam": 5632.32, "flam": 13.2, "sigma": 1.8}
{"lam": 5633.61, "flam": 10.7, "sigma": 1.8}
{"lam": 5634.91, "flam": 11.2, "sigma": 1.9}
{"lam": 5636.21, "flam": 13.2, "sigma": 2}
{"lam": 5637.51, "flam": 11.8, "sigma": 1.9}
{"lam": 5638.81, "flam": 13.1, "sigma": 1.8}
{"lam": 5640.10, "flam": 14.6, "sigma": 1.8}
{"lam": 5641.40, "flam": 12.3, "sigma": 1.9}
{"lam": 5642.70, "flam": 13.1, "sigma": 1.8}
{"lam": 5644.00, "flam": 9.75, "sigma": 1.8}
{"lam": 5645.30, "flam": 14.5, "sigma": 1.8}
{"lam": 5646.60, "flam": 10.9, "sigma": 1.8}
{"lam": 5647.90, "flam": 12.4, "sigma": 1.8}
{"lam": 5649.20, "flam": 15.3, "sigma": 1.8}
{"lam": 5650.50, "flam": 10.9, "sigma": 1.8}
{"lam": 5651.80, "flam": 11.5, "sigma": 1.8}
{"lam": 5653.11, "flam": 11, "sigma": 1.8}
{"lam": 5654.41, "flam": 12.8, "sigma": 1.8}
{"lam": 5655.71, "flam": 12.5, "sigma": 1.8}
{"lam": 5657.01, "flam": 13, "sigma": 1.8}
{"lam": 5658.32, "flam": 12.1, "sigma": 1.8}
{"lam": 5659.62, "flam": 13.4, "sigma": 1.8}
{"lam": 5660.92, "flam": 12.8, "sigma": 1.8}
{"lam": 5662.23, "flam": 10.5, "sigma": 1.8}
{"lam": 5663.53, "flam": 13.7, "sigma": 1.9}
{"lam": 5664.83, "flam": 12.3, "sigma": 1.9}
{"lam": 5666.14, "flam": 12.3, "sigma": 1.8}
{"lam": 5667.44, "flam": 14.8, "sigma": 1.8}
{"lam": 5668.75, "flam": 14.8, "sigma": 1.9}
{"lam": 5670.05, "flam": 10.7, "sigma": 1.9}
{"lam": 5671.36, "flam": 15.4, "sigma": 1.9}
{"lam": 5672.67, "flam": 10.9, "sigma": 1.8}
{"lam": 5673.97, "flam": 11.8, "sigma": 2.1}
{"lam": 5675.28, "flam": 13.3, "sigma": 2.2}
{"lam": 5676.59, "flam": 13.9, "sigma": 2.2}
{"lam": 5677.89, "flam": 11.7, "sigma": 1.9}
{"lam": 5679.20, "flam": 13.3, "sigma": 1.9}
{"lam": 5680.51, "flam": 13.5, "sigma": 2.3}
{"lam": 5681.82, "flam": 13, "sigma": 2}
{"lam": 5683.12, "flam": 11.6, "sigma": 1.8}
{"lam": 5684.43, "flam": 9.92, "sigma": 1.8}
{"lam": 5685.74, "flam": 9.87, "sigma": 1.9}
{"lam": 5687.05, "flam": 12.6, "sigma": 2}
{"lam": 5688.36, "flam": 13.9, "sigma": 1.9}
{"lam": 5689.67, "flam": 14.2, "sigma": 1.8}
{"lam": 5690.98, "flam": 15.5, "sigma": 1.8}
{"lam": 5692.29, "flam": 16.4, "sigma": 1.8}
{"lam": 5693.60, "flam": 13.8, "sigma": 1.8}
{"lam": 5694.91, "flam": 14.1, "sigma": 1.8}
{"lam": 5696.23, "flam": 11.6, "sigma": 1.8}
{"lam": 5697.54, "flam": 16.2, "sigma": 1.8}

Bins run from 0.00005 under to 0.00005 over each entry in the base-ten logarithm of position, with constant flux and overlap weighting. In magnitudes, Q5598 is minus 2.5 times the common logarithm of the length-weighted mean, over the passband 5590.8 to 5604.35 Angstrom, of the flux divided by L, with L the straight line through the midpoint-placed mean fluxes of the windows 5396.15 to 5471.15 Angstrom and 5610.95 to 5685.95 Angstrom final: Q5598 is 0.08 mag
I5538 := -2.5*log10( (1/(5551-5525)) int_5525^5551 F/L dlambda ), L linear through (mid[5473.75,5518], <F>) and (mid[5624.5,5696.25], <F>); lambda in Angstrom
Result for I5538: 0.00 mag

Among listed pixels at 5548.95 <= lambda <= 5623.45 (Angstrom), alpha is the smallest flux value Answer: 8.95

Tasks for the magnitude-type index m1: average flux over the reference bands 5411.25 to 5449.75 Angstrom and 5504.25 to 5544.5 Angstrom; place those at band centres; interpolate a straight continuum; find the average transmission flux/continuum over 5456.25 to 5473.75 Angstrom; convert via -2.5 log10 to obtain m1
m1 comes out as 0.02 mag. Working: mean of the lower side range 13.5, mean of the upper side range 13.6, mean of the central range 13.3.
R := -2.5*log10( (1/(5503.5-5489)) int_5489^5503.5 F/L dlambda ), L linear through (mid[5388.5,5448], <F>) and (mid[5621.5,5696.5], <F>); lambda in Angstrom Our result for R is -0.03 mag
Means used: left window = 13.3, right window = 12.7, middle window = 13.5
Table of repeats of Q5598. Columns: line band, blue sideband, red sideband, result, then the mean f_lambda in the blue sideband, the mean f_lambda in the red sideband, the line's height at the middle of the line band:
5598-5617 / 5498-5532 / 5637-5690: -0.03 mag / 13.4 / 12.6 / 12.9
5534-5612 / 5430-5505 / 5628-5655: -0.02 mag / 13.4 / 12.4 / 12.8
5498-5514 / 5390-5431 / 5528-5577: 0.02 mag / 13.4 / 13.4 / 13.4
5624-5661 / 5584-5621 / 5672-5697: 0.04 mag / 12.9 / 12.9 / 12.9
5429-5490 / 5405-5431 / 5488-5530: 0.03 mag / 13.6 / 13.7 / 13.6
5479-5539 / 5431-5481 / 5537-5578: -0.02 mag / 13.4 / 13.3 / 13.3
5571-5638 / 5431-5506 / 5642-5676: 0.01 mag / 13.4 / 12.6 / 12.8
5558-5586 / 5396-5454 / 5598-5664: -0.01 mag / 13.6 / 12.7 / 13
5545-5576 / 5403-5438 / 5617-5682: -0.05 mag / 13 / 12.6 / 12.8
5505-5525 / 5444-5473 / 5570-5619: -0.04 mag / 13.6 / 12.8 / 13.3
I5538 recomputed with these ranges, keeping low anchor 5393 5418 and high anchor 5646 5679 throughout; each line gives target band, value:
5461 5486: -0.02 mag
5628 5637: 0.02 mag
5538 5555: -0.01 mag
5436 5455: -0.08 mag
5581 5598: 0.02 mag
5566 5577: 0.02 mag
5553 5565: -0.09 mag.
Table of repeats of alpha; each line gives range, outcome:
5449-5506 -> 9.88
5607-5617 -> 11.2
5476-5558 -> 6.1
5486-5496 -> 10.4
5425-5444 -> 9.49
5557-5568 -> 10.8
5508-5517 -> 11.3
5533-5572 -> 10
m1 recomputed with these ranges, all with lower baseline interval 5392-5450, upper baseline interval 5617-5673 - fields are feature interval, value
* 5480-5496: -0.022 mag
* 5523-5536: -0.018 mag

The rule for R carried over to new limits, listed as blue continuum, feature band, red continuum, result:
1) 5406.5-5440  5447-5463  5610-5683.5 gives -0.02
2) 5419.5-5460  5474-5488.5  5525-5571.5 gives 0.01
